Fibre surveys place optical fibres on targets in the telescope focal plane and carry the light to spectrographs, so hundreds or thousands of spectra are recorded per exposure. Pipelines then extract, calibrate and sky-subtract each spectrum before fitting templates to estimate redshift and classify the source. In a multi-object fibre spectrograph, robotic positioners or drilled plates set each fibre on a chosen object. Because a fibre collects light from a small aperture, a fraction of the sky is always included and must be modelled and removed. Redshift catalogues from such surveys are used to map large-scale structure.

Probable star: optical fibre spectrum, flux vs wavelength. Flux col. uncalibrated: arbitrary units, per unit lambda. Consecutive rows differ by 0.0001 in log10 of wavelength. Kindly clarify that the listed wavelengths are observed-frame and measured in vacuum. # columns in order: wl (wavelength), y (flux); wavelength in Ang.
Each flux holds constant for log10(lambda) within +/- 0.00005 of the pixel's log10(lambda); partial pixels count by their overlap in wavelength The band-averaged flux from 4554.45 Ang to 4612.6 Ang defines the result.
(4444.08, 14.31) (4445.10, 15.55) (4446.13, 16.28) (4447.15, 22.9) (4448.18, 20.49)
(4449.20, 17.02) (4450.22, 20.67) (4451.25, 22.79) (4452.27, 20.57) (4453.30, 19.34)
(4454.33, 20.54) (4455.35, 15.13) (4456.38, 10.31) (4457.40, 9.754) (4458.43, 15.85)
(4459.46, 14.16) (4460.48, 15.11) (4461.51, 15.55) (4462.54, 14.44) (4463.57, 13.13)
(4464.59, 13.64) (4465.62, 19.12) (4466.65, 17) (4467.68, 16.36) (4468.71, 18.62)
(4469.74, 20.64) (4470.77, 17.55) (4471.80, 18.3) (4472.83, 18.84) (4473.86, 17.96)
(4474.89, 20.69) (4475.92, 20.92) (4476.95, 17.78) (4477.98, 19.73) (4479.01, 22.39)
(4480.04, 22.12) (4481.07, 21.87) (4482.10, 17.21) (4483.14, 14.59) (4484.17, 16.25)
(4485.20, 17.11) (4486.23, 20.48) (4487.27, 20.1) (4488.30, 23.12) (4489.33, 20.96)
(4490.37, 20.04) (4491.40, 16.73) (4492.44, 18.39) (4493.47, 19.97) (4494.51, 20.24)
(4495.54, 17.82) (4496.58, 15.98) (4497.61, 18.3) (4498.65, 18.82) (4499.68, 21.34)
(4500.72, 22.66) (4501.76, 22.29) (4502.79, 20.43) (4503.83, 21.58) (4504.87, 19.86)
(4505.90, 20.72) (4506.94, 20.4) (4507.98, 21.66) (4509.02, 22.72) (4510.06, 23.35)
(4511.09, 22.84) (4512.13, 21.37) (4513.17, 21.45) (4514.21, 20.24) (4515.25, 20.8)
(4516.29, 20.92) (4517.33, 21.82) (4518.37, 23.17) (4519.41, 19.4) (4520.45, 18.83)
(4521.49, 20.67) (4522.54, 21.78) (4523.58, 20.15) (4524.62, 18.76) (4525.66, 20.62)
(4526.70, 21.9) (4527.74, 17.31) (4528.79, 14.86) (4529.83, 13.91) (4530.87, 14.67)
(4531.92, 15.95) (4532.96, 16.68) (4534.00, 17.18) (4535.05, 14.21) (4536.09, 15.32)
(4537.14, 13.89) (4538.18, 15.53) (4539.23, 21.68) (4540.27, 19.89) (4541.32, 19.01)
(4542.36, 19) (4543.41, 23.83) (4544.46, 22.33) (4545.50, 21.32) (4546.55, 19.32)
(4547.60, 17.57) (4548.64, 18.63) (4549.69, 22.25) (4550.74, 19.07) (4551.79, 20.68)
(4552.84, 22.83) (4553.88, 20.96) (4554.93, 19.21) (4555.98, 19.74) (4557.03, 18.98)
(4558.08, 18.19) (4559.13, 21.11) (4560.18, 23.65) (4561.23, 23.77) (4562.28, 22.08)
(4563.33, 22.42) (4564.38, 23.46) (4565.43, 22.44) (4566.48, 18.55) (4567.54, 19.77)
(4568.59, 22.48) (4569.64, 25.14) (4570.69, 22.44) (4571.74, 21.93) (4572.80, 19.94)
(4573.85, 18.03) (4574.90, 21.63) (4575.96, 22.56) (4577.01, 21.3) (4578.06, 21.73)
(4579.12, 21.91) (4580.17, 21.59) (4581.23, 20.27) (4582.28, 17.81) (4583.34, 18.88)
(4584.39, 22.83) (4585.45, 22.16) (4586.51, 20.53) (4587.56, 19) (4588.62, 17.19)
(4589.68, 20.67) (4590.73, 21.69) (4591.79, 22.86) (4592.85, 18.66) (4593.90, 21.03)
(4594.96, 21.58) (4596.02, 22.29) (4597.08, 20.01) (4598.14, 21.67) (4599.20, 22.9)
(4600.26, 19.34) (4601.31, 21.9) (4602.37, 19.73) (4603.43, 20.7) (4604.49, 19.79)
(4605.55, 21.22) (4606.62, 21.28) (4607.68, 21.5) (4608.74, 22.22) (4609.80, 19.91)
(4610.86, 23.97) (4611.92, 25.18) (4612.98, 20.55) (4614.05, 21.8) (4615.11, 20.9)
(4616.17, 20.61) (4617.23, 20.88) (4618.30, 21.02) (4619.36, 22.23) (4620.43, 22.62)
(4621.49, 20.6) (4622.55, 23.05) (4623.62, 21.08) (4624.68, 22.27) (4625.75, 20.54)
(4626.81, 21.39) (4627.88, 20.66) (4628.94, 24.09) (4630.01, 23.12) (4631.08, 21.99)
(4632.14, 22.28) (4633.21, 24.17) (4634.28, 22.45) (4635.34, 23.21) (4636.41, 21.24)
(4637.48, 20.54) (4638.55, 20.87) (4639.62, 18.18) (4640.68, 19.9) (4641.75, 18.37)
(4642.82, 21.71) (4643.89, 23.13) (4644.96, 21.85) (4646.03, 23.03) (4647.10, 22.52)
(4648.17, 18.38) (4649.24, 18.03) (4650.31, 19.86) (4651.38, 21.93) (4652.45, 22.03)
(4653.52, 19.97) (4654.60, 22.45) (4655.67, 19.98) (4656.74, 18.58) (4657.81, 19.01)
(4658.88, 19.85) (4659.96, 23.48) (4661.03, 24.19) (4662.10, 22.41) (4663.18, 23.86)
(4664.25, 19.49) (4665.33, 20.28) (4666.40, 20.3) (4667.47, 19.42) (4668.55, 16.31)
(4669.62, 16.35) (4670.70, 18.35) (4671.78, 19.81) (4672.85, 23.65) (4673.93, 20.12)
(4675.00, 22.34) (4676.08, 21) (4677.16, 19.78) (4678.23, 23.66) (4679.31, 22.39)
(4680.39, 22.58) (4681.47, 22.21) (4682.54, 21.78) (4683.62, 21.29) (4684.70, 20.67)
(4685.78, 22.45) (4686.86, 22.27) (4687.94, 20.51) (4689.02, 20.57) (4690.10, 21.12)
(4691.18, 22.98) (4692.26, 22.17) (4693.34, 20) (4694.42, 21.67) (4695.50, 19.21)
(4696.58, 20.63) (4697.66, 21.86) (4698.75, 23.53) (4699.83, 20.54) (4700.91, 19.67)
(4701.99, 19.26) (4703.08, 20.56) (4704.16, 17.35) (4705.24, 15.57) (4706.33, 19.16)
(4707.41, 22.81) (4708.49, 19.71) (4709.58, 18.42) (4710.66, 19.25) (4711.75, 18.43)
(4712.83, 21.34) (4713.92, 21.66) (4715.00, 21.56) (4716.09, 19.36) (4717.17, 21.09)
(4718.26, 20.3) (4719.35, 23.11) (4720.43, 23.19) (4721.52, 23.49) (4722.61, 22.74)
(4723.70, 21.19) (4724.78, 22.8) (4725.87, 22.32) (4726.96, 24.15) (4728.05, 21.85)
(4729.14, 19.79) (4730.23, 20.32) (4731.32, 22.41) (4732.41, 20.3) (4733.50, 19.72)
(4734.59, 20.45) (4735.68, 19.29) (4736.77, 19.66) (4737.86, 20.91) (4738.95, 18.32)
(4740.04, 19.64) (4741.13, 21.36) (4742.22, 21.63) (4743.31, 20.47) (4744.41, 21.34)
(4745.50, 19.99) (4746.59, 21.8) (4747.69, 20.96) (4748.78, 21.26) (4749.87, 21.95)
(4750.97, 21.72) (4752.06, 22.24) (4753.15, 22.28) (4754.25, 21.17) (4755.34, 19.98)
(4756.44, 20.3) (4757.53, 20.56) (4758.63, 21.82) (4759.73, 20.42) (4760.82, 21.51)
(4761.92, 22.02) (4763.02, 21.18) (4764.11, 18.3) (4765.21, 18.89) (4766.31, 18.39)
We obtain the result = 21.1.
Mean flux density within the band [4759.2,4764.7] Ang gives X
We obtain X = 20.7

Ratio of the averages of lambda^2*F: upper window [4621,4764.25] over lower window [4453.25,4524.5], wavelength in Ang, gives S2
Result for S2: 1.20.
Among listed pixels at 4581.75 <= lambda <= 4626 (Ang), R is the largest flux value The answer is 25.18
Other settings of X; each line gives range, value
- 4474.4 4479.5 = 20.3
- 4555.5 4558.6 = 19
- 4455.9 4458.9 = 11.9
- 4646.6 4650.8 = 19.7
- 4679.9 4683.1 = 22.2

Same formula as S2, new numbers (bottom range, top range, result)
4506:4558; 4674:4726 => 1.16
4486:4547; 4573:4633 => 1.12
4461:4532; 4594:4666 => 1.17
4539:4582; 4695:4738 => 1.05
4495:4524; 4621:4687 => 1.09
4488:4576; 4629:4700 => 1.12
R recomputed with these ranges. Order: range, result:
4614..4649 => 24.17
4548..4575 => 25.14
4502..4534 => 23.35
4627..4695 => 24.19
